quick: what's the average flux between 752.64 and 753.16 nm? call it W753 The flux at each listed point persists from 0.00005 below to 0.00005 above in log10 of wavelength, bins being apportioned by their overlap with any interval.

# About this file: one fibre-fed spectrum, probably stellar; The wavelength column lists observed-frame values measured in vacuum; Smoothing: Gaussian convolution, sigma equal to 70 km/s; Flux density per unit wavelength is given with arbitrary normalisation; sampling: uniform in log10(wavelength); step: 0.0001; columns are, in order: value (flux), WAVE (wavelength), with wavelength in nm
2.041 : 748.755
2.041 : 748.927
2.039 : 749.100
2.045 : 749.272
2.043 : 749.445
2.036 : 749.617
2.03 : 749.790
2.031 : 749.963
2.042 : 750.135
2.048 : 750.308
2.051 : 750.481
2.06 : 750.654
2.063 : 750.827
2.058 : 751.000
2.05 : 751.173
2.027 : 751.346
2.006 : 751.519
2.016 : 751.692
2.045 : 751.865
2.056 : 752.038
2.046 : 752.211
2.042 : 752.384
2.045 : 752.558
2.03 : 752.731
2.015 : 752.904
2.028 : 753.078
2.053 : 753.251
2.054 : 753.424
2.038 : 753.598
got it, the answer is 2.02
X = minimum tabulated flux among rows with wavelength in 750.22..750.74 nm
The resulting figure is 2.048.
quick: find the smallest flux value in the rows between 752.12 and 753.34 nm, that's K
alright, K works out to 2.015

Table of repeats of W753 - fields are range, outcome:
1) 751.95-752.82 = 2.04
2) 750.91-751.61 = 2.04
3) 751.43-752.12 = 2.03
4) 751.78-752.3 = 2.05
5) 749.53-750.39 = 2.04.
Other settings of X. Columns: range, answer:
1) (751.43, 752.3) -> 2.006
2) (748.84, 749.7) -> 2.036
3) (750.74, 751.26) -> 2.05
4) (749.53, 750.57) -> 2.03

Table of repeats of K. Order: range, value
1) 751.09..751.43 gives 2.027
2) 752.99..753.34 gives 2.028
